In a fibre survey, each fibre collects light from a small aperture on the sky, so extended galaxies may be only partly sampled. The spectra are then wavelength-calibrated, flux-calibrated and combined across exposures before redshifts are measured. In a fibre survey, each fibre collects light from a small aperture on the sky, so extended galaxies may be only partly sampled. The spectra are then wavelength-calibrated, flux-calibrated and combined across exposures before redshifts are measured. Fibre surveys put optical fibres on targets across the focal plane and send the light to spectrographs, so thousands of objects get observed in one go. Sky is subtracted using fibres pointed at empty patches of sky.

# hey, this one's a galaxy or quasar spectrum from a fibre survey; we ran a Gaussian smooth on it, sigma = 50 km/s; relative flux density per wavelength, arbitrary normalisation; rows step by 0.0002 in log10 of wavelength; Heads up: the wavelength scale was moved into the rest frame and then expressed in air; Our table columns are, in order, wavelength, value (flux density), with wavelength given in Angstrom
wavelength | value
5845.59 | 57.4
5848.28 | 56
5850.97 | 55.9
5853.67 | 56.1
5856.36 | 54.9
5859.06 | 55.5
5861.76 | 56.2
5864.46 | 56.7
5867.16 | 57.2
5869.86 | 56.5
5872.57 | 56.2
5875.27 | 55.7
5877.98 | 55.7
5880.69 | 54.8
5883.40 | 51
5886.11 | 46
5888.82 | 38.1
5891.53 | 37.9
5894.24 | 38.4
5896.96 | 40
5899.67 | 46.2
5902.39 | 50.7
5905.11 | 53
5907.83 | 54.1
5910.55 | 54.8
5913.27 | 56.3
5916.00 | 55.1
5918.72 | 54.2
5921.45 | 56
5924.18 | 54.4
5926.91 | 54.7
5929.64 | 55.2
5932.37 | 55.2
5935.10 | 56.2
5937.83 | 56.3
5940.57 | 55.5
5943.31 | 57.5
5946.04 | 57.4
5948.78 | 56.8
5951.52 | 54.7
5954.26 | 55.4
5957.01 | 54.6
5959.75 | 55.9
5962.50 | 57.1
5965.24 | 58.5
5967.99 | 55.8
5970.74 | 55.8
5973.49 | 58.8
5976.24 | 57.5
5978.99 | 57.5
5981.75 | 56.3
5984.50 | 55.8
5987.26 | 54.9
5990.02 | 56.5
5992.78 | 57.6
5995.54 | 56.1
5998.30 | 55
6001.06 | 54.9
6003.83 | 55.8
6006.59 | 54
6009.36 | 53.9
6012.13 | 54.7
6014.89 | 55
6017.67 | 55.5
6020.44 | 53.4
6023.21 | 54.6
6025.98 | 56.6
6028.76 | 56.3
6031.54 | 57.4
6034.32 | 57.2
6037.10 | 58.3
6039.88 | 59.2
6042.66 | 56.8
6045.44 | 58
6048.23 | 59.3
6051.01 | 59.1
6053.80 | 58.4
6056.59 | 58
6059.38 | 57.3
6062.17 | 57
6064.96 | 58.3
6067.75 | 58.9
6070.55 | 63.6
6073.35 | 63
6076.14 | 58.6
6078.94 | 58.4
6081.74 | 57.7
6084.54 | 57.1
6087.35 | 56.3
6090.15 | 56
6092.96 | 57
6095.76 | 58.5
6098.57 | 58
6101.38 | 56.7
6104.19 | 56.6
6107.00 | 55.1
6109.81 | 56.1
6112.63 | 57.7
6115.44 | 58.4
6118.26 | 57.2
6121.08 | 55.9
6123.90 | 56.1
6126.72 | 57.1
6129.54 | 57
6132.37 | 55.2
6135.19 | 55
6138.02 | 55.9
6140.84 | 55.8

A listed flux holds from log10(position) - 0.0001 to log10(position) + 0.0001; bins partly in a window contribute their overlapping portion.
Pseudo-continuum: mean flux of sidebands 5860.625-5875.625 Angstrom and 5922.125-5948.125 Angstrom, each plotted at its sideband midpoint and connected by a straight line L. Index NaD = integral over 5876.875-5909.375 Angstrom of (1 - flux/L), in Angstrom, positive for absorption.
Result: 5.3 Angstrom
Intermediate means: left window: 56.5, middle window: 47.1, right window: 55.9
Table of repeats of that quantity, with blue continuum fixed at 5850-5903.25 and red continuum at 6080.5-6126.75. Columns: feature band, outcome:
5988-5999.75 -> -0.5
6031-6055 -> -1.3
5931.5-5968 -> -2.3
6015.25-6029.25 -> -0.1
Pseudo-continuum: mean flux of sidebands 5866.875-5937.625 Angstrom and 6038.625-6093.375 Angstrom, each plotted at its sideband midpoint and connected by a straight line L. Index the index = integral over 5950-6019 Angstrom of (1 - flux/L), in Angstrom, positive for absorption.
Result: -1.1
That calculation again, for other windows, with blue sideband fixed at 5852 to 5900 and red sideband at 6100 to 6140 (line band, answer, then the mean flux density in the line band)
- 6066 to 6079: -1.25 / 60.7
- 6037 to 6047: -0.63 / 58.1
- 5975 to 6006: -1.54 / 56.1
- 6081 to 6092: -0.21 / 56.7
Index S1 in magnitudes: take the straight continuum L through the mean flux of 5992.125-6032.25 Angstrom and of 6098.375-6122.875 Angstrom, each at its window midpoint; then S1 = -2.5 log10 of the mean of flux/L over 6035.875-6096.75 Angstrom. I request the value -0.04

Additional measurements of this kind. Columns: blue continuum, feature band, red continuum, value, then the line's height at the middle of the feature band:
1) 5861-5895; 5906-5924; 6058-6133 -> -0.059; 52.1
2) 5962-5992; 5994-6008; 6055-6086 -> 0.041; 57.3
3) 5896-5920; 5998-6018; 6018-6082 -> 0.027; 56.2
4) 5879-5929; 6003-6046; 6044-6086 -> 0.011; 56.6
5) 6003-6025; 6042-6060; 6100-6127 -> -0.054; 55.4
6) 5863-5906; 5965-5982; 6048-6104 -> -0.068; 53.6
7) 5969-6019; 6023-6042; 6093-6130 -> -0.019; 56.2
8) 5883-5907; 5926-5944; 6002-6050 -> -0.160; 48.1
